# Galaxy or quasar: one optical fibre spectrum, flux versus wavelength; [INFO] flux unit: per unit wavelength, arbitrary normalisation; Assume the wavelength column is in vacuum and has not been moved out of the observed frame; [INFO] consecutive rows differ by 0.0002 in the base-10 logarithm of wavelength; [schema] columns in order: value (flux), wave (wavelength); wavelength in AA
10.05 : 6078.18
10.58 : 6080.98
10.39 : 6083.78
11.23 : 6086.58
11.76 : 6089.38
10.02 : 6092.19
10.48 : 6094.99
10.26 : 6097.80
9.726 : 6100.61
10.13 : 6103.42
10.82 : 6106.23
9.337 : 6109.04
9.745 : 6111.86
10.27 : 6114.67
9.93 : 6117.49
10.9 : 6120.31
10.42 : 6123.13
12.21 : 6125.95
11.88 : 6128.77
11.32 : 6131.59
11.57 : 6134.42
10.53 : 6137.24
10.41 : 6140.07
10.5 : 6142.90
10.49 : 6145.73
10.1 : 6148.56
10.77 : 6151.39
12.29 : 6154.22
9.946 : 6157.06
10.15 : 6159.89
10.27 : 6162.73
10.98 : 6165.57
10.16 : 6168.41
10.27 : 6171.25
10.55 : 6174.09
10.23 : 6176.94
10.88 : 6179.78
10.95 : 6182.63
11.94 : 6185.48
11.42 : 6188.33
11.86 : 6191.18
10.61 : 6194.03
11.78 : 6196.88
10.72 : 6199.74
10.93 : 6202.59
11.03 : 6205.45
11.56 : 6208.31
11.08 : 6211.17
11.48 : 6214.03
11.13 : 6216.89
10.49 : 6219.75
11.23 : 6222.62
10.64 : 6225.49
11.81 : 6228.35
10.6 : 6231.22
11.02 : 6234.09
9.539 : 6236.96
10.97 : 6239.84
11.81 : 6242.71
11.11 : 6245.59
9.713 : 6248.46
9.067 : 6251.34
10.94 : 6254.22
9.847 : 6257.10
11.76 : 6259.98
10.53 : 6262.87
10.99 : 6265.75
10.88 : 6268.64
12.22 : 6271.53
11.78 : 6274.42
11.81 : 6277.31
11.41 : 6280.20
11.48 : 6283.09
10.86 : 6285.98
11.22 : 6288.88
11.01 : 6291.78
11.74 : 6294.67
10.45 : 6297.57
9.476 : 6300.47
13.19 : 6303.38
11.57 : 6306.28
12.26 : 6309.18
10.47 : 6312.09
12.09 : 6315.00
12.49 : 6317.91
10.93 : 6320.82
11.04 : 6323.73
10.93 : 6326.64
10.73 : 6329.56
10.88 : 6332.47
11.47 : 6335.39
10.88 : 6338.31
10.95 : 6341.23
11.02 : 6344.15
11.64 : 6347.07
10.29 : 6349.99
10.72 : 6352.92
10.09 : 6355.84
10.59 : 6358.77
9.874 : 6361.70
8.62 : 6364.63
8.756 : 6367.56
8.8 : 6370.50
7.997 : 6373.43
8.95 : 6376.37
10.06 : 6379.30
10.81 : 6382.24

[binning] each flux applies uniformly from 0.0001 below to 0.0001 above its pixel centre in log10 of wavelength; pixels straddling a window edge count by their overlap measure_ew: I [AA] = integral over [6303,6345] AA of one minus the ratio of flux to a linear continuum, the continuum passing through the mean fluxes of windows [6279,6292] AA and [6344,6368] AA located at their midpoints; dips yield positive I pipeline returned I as -2.7 AA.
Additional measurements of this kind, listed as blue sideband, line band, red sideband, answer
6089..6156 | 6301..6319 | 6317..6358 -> -1.54 AA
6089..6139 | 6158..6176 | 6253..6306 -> 0.70 AA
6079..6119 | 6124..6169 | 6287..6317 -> -1.22 AA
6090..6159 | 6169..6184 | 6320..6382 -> -0.05 AA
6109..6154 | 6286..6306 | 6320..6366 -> -0.94 AA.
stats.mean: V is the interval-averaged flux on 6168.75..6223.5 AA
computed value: 11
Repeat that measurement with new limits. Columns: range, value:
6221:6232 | 11.1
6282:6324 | 11.4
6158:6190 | 10.7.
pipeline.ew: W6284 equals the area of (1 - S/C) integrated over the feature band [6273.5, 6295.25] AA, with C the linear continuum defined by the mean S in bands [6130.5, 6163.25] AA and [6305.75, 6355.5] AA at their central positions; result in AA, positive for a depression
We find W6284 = -0.7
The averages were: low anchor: 10.7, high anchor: 11.2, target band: 11.4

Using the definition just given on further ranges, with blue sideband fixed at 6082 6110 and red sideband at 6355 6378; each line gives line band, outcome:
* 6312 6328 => -3.4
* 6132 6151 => -0.8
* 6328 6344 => -2.8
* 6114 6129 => -0.8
